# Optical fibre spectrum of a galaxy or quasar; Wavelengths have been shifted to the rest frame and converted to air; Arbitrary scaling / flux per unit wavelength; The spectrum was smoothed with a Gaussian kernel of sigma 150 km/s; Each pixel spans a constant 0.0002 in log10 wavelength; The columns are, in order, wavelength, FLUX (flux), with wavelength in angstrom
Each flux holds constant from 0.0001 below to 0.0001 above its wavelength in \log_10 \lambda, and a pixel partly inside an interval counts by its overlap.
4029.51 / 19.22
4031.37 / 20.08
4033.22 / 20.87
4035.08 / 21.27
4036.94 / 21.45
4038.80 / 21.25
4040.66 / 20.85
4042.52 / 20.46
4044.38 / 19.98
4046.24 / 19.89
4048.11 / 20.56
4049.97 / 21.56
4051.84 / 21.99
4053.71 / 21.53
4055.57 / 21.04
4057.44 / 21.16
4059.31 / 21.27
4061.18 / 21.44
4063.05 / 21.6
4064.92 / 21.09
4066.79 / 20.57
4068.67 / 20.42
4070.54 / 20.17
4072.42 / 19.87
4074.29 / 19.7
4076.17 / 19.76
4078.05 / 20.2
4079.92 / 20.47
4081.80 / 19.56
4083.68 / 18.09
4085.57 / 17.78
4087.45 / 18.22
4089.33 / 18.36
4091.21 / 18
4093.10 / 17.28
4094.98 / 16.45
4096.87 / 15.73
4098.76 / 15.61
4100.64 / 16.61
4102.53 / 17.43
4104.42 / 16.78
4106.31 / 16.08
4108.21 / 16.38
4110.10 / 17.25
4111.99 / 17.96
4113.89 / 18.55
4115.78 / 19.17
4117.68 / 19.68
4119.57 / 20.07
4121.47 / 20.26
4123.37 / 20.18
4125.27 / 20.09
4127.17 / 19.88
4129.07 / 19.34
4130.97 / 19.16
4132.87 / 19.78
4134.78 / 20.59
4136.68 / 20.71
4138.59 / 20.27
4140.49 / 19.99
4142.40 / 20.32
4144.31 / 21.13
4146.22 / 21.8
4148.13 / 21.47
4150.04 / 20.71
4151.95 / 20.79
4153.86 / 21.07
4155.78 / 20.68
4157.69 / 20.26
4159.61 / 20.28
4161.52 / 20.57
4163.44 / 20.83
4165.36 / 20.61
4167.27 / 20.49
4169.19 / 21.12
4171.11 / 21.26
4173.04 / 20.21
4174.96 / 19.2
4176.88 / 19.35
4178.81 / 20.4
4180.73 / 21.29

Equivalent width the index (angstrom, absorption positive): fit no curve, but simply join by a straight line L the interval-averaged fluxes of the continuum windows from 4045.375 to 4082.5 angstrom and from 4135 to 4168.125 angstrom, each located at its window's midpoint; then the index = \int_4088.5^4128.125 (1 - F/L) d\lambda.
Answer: 5.19 angstrom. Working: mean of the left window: 20.7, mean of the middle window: 18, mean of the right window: 20.7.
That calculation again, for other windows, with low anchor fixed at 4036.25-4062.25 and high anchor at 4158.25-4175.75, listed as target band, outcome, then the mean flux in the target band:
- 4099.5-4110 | 2.1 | 16.7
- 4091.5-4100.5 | 1.9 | 16.4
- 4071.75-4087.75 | 1.2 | 19.3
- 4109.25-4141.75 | 1.7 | 19.6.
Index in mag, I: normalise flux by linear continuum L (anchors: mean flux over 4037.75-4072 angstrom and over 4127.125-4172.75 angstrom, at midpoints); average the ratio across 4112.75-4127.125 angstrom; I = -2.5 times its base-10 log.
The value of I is 0.052 mag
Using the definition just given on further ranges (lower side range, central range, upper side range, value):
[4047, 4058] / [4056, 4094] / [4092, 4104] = -0.05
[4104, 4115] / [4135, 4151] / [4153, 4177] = -0.09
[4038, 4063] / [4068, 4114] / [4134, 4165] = 0.16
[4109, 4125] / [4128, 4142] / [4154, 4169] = -0.01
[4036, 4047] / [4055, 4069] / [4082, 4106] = -0.10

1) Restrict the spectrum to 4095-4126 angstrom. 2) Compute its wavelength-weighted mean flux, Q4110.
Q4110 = 17.9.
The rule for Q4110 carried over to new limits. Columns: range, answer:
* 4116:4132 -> 19.8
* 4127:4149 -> 20.4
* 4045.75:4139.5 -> 19.3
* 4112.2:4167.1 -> 20.3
